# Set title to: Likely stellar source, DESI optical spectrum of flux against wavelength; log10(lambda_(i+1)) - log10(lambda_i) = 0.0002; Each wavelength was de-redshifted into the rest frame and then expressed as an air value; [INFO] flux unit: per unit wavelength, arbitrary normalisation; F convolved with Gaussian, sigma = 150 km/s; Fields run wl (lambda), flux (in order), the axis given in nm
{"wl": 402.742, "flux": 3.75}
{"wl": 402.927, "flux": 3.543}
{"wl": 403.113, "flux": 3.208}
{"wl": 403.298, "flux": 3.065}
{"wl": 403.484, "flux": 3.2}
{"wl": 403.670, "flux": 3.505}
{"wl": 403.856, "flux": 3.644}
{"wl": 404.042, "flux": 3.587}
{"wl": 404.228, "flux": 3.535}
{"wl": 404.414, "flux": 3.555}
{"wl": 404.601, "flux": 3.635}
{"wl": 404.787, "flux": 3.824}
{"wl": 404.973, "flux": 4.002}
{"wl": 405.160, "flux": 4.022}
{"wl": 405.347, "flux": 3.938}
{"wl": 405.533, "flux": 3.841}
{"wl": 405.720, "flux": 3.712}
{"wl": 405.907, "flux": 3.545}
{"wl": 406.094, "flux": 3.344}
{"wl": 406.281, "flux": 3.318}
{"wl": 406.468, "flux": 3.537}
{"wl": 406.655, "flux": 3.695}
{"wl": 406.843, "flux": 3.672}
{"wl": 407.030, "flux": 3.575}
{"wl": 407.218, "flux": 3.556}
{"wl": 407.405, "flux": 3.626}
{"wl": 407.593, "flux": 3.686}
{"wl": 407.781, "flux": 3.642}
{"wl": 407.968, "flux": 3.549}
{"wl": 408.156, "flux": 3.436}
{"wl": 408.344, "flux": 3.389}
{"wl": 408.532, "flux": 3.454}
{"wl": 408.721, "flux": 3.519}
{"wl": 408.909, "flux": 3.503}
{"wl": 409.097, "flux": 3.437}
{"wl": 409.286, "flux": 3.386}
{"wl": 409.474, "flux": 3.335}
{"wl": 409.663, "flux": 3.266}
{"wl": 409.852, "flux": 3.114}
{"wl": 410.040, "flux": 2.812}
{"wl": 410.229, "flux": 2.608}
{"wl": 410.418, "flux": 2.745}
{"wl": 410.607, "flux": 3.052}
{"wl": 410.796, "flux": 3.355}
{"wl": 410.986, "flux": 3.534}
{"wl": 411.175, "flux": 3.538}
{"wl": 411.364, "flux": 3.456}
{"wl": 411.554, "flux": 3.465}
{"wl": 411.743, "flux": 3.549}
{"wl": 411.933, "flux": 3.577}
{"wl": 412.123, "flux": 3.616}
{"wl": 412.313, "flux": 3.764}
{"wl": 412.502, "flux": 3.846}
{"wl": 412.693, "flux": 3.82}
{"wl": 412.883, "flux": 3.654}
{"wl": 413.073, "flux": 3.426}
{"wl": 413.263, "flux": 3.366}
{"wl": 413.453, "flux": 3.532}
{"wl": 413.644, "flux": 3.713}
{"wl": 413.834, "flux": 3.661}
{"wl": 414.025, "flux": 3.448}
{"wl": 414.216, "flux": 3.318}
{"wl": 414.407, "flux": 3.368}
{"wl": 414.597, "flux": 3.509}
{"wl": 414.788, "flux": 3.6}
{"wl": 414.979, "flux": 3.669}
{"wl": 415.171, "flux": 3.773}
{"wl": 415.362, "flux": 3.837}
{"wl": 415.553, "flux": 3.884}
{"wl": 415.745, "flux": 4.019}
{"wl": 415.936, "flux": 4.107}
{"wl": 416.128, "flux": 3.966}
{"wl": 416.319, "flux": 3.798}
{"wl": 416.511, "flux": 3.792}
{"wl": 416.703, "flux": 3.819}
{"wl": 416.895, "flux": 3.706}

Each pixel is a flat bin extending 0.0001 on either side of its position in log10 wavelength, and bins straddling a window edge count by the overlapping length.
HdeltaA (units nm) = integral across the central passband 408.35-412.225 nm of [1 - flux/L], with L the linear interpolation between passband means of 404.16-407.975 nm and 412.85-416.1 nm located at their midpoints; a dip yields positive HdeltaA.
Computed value 0.356 nm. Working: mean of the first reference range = 3.66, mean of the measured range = 3.32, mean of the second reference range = 3.65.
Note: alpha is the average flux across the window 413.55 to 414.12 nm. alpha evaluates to 3.61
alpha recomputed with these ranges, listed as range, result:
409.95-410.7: 2.8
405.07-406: 3.81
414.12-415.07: 3.49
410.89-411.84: 3.51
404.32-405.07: 3.75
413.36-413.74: 3.62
